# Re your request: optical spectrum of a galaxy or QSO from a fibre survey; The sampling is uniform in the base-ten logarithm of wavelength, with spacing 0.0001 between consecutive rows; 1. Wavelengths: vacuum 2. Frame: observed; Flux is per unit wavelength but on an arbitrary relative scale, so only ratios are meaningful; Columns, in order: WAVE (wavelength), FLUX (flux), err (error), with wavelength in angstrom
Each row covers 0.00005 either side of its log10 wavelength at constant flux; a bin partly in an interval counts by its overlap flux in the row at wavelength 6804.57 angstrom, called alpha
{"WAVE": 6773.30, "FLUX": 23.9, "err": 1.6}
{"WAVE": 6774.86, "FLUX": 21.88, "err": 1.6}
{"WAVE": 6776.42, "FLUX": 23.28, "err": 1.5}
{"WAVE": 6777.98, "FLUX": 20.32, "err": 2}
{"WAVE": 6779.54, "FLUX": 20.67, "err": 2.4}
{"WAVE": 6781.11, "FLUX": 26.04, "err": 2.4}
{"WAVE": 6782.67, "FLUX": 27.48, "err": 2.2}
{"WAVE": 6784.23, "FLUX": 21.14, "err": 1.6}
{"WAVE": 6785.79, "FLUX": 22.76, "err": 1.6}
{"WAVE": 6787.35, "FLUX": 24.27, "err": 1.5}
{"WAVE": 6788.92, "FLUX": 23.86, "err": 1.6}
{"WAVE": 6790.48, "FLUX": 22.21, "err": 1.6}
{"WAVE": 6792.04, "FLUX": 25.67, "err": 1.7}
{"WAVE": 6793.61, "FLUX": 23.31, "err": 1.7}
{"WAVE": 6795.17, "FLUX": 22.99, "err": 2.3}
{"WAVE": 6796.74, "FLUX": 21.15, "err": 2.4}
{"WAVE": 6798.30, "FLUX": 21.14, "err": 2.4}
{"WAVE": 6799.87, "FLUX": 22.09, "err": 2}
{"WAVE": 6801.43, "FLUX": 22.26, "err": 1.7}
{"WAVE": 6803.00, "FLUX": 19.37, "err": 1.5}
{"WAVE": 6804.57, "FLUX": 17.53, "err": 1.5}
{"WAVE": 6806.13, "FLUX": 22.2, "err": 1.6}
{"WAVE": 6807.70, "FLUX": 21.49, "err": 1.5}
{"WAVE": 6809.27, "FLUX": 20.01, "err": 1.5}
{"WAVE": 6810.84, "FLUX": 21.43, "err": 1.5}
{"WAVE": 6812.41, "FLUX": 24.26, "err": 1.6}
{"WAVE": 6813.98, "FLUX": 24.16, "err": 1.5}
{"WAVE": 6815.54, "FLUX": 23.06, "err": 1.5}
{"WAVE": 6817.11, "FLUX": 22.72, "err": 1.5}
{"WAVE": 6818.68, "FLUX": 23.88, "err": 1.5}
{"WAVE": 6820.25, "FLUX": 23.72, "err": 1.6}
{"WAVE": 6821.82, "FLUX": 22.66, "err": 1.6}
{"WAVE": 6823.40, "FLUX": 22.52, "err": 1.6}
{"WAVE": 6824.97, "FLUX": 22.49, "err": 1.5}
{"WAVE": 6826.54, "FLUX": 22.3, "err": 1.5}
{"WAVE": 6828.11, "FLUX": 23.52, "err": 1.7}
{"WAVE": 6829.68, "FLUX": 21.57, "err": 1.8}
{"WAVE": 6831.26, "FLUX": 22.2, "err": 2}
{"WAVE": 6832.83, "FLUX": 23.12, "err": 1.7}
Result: 17.53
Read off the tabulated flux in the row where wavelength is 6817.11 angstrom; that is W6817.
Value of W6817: 22.72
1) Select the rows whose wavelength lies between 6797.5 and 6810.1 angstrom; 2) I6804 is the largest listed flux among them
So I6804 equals 22.26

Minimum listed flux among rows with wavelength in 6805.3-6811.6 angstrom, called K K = 20.01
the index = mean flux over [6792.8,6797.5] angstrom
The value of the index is 22.5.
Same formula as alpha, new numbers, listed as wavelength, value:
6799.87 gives 22.09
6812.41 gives 24.26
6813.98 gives 24.16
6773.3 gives 23.9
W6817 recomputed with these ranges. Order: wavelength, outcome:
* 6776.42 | 23.28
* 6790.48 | 22.21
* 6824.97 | 22.49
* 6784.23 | 21.14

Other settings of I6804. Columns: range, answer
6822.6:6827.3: 22.52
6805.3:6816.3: 24.26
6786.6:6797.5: 25.67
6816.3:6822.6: 23.88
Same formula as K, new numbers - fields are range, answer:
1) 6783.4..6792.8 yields 21.14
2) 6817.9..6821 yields 23.72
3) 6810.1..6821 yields 21.43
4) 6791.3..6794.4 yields 23.31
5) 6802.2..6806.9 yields 17.53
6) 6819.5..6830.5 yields 21.57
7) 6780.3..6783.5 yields 26.04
